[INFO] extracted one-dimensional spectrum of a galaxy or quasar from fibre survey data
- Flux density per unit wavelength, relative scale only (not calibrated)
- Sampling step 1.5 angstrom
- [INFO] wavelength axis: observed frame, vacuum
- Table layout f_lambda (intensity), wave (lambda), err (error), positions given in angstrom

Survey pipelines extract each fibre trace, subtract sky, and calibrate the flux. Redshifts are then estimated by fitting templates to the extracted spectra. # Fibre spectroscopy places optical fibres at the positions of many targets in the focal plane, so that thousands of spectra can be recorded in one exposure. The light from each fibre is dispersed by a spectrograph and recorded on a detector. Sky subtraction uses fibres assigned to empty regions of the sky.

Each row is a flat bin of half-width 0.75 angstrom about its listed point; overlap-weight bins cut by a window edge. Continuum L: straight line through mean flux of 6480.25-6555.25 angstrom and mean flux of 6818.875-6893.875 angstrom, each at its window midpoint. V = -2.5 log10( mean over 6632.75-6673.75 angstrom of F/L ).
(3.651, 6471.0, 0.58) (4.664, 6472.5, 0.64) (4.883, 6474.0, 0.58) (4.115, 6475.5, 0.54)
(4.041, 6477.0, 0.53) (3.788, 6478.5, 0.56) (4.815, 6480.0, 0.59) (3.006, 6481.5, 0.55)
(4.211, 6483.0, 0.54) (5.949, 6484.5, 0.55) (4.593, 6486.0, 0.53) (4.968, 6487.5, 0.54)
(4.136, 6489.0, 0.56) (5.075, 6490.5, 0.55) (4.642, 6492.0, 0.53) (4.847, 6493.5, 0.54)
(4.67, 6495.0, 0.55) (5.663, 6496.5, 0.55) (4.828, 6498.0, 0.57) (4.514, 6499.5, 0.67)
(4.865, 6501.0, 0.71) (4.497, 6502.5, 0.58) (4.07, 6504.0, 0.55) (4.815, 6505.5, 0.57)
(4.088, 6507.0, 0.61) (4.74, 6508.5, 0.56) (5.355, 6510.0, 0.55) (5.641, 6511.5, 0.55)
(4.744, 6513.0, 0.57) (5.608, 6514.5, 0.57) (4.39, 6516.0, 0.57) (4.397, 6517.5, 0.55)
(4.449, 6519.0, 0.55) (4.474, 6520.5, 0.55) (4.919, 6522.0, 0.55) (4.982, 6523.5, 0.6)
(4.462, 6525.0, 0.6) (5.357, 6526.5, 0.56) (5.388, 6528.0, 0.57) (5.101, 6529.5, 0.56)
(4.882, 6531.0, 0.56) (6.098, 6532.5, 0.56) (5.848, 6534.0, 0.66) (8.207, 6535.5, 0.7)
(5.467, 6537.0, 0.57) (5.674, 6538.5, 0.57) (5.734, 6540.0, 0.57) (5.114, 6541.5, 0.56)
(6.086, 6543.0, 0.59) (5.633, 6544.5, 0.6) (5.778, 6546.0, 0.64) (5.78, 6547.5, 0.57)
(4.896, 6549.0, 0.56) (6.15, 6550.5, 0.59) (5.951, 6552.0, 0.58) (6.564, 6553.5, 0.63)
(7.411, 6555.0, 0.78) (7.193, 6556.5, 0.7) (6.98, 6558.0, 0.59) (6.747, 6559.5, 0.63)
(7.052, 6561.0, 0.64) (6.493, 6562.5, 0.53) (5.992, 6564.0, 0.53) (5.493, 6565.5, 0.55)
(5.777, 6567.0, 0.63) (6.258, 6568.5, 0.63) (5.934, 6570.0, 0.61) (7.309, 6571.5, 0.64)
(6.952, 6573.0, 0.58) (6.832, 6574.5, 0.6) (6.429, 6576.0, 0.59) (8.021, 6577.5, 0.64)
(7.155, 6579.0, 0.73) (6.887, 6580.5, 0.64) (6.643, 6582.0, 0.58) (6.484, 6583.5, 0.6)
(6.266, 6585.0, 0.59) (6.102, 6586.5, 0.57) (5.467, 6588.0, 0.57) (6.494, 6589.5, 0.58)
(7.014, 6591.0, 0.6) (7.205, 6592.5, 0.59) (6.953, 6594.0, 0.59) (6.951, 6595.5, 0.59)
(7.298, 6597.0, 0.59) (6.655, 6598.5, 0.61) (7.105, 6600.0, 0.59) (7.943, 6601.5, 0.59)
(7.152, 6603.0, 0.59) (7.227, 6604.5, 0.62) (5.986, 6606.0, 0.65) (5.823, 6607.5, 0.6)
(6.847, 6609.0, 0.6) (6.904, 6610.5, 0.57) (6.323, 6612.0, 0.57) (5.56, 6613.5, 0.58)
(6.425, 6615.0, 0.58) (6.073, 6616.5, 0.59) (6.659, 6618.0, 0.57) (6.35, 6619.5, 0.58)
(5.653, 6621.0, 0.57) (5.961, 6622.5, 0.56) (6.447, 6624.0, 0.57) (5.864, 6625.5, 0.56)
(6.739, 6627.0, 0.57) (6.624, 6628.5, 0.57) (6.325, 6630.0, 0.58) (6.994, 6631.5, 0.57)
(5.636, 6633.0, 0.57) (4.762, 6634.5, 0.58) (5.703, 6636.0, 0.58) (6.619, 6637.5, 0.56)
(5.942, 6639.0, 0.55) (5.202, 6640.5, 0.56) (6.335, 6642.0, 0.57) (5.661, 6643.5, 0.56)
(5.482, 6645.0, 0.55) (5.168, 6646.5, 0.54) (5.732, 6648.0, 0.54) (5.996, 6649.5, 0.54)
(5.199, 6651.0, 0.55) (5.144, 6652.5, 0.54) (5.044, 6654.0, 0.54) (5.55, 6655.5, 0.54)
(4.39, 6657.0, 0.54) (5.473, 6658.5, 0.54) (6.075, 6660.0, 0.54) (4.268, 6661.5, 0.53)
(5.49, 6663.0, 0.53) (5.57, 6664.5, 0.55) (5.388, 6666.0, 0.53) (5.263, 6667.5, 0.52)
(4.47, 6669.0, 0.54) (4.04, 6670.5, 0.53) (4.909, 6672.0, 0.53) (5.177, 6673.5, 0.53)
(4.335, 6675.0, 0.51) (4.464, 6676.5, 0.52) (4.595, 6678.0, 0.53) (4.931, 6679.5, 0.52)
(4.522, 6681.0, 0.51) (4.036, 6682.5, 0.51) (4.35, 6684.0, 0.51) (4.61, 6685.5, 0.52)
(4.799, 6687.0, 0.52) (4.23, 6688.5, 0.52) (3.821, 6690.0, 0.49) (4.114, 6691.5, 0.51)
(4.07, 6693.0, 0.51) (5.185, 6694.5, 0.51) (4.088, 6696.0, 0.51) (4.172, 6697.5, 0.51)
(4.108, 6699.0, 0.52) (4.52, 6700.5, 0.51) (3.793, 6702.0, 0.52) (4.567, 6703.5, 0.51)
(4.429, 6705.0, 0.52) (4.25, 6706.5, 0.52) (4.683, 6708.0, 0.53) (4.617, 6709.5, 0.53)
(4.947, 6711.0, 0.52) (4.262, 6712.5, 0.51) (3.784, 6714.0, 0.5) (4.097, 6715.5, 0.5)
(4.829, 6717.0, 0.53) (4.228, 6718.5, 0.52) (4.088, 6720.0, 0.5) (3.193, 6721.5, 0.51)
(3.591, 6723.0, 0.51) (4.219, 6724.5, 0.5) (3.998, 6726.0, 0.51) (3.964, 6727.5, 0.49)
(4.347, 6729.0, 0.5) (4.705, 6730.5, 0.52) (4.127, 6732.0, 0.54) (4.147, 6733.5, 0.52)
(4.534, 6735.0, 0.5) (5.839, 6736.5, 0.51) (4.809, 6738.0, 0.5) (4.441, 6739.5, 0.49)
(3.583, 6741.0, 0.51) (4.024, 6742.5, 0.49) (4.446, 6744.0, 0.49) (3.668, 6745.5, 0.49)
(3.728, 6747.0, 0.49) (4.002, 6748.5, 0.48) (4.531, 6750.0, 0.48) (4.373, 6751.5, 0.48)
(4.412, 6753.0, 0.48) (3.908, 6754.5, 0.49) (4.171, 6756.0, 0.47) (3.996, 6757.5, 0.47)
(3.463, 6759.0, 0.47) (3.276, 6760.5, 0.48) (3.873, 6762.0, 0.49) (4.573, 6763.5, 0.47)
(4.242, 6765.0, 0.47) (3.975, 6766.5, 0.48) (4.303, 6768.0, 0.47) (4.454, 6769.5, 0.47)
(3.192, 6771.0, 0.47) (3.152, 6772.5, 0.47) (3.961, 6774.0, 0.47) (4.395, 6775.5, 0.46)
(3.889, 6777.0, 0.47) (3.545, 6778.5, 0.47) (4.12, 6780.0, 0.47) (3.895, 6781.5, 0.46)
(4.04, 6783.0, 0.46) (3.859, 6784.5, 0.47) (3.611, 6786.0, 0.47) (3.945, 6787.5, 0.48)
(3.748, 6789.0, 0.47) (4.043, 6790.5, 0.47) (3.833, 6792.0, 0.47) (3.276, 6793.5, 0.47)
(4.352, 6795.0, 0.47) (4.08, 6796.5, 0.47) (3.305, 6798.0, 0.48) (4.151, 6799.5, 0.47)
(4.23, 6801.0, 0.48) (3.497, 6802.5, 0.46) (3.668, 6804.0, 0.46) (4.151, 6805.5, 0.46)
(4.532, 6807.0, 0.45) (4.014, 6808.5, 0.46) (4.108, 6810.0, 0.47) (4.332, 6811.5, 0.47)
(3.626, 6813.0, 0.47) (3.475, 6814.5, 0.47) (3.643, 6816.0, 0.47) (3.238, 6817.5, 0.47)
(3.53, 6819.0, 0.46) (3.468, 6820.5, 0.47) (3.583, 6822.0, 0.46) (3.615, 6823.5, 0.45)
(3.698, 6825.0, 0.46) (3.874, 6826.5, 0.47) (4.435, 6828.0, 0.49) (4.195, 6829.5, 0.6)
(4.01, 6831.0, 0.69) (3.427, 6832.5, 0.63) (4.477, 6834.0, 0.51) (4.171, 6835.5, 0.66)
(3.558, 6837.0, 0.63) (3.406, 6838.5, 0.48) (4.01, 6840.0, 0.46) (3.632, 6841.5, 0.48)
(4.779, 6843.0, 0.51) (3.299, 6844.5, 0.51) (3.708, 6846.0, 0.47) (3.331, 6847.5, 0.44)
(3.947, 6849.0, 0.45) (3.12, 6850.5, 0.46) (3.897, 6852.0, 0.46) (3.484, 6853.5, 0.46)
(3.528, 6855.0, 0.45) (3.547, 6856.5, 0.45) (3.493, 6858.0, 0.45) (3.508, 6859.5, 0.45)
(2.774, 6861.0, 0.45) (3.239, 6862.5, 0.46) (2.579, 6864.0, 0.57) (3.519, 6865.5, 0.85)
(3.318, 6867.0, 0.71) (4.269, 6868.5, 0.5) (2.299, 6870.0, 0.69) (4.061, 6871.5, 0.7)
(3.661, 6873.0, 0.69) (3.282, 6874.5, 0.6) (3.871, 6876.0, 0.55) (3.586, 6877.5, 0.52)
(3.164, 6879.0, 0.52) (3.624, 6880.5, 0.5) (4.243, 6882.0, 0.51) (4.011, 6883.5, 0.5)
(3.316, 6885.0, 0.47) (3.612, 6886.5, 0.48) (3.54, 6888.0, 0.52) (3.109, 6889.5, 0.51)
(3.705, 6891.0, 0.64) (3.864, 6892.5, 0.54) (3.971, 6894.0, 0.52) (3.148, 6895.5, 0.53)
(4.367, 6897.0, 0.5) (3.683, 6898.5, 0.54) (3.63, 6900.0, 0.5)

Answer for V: -0.175 mag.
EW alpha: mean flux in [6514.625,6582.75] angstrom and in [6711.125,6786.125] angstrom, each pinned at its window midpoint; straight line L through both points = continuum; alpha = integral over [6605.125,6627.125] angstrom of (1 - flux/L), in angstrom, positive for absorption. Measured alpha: -3.7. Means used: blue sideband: 5.98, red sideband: 4.09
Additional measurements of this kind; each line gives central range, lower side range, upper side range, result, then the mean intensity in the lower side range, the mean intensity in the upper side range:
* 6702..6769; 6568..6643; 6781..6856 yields 8.90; 6.49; 3.82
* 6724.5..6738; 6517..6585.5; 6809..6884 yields 0.35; 6.04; 3.65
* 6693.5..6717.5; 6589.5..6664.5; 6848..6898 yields 4.11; 6.12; 3.53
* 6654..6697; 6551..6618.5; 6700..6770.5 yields 3.79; 6.64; 4.21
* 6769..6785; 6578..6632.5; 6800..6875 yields 2.10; 6.57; 3.69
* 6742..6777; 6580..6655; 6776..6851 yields 3.87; 6.26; 3.83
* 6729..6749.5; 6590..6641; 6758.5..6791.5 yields 0.70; 6.45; 3.89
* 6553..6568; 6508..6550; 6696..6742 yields -4.06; 5.34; 4.29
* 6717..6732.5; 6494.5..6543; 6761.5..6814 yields 0.48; 5.11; 3.94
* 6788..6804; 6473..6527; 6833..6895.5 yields -0.21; 4.68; 3.59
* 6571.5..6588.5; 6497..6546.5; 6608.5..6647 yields -3.12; 5.16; 6.09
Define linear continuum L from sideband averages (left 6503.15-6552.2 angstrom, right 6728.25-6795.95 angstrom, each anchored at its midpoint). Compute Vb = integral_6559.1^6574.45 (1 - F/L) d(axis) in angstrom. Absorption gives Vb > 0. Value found -4.1 angstrom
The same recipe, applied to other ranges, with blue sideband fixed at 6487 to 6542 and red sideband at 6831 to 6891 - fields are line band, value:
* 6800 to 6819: -0.3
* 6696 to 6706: 0.0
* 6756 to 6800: 0.5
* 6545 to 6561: -4.9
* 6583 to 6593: -3.5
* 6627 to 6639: -4.2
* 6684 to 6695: -0.2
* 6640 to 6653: -3.1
